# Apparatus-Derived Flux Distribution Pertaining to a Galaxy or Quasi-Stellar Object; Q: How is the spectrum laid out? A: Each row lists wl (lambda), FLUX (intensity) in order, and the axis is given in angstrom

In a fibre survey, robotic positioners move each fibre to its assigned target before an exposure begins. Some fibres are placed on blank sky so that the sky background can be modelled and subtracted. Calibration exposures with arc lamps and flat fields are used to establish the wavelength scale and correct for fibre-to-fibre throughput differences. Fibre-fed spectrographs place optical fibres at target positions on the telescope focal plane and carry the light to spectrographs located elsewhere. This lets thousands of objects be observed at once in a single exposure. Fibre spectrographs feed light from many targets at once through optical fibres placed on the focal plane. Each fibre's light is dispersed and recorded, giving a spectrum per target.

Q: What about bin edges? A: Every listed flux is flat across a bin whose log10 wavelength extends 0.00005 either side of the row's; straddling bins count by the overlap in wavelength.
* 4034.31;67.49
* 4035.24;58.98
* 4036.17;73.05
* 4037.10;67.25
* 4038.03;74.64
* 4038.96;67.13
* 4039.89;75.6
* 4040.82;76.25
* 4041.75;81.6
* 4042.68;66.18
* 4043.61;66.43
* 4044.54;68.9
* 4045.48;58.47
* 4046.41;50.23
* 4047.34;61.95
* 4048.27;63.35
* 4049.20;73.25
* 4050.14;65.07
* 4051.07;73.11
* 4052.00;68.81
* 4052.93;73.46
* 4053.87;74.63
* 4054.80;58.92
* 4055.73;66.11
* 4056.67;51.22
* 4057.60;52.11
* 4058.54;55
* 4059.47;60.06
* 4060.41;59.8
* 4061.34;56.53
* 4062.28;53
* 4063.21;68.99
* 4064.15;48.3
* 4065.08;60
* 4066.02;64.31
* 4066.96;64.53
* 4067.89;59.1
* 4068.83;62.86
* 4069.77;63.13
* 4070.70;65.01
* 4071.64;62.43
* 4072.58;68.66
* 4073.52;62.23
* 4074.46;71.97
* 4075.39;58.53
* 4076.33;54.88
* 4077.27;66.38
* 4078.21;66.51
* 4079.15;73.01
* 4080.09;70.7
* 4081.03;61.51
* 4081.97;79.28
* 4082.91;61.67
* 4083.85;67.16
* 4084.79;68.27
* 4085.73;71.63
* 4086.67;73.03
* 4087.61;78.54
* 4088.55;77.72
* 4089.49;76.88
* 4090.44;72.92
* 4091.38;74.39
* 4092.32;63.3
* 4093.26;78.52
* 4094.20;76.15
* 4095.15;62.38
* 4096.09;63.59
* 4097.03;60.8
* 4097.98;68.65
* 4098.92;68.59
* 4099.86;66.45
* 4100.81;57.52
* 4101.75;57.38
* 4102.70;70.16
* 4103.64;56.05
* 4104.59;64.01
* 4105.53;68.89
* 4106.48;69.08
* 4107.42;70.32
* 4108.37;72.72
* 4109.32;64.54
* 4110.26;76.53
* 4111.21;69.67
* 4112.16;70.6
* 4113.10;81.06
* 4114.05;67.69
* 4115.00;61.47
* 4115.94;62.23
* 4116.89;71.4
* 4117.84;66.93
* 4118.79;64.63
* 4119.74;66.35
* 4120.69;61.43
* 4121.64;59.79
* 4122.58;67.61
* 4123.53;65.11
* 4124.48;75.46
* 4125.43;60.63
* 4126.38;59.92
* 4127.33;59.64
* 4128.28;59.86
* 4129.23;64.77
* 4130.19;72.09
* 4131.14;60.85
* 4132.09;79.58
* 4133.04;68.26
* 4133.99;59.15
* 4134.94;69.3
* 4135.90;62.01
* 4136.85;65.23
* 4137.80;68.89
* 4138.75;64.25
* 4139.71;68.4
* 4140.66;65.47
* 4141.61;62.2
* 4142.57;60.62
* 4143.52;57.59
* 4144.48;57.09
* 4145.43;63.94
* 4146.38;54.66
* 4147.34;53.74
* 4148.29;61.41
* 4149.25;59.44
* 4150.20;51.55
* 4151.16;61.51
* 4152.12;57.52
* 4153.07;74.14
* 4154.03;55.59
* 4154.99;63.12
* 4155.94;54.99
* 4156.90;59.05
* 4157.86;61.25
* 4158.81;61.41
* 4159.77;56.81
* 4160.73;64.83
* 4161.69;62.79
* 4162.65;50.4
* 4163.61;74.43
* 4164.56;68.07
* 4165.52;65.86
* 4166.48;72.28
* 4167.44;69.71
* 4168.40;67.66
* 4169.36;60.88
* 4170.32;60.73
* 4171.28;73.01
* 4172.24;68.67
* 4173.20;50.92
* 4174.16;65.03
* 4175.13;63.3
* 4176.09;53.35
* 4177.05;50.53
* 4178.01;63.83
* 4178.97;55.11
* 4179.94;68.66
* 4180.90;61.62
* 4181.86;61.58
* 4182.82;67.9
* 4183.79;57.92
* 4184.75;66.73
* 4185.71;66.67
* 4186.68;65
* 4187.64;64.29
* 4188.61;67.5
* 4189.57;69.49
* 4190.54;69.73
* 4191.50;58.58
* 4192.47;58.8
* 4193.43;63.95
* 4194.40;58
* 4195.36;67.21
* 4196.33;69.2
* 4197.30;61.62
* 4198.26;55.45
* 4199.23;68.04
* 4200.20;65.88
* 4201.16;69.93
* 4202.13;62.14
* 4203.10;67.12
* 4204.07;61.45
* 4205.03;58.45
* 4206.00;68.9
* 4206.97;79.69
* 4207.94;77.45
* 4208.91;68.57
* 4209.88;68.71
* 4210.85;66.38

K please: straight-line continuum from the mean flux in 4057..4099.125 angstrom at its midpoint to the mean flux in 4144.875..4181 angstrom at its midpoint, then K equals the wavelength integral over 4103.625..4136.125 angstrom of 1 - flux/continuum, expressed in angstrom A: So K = -1.59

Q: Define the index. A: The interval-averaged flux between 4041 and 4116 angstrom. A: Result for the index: 66.1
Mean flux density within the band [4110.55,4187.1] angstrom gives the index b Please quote 63.6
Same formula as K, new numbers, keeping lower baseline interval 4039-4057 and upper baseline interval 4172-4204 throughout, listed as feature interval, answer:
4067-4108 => -0.8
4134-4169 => 1.0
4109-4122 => -0.5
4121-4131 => 0.1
